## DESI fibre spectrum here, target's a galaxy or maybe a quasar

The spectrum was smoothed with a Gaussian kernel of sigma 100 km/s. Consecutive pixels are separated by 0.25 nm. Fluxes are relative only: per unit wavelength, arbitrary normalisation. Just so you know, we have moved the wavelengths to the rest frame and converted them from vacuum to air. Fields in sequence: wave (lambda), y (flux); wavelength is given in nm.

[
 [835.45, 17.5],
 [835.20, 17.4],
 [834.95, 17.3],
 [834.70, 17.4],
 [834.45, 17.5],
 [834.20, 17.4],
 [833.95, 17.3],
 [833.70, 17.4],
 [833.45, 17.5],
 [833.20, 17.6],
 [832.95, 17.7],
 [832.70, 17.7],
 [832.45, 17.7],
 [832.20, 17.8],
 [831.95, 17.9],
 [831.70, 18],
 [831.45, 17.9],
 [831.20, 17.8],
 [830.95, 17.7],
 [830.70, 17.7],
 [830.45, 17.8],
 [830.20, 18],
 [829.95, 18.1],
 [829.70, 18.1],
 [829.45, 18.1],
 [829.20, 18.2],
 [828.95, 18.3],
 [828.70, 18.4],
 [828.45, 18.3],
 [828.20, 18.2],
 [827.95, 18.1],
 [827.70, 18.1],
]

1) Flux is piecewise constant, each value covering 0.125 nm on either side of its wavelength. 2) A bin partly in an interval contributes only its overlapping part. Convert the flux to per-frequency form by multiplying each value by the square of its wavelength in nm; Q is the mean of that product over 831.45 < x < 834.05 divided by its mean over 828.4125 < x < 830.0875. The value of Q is 0.98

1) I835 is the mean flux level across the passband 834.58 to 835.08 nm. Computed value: 17.4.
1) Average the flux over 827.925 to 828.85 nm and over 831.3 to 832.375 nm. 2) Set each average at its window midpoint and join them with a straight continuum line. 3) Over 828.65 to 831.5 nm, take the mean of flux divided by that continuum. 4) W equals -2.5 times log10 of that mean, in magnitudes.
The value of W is 0.00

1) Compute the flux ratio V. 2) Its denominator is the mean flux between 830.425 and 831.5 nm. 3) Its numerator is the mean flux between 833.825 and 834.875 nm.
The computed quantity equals 1.0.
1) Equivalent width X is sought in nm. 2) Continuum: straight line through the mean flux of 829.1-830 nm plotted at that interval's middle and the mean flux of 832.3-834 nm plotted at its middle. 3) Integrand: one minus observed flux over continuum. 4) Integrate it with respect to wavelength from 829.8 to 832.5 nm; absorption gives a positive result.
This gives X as 0.003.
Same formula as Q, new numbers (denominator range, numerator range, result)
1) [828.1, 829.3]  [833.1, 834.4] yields 0.97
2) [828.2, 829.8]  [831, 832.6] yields 0.99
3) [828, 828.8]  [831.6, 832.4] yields 0.99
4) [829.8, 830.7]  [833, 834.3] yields 0.98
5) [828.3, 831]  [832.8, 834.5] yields 0.98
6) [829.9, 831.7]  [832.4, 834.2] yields 0.99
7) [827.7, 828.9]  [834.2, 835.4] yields 0.97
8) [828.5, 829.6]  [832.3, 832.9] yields 0.98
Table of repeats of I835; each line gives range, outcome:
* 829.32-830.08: 18.1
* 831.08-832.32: 17.9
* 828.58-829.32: 18.3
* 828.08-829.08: 18.3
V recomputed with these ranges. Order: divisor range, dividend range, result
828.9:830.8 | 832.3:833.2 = 0.98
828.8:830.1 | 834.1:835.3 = 0.96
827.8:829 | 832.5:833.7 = 0.96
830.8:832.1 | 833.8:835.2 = 0.97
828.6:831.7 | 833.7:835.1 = 0.97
